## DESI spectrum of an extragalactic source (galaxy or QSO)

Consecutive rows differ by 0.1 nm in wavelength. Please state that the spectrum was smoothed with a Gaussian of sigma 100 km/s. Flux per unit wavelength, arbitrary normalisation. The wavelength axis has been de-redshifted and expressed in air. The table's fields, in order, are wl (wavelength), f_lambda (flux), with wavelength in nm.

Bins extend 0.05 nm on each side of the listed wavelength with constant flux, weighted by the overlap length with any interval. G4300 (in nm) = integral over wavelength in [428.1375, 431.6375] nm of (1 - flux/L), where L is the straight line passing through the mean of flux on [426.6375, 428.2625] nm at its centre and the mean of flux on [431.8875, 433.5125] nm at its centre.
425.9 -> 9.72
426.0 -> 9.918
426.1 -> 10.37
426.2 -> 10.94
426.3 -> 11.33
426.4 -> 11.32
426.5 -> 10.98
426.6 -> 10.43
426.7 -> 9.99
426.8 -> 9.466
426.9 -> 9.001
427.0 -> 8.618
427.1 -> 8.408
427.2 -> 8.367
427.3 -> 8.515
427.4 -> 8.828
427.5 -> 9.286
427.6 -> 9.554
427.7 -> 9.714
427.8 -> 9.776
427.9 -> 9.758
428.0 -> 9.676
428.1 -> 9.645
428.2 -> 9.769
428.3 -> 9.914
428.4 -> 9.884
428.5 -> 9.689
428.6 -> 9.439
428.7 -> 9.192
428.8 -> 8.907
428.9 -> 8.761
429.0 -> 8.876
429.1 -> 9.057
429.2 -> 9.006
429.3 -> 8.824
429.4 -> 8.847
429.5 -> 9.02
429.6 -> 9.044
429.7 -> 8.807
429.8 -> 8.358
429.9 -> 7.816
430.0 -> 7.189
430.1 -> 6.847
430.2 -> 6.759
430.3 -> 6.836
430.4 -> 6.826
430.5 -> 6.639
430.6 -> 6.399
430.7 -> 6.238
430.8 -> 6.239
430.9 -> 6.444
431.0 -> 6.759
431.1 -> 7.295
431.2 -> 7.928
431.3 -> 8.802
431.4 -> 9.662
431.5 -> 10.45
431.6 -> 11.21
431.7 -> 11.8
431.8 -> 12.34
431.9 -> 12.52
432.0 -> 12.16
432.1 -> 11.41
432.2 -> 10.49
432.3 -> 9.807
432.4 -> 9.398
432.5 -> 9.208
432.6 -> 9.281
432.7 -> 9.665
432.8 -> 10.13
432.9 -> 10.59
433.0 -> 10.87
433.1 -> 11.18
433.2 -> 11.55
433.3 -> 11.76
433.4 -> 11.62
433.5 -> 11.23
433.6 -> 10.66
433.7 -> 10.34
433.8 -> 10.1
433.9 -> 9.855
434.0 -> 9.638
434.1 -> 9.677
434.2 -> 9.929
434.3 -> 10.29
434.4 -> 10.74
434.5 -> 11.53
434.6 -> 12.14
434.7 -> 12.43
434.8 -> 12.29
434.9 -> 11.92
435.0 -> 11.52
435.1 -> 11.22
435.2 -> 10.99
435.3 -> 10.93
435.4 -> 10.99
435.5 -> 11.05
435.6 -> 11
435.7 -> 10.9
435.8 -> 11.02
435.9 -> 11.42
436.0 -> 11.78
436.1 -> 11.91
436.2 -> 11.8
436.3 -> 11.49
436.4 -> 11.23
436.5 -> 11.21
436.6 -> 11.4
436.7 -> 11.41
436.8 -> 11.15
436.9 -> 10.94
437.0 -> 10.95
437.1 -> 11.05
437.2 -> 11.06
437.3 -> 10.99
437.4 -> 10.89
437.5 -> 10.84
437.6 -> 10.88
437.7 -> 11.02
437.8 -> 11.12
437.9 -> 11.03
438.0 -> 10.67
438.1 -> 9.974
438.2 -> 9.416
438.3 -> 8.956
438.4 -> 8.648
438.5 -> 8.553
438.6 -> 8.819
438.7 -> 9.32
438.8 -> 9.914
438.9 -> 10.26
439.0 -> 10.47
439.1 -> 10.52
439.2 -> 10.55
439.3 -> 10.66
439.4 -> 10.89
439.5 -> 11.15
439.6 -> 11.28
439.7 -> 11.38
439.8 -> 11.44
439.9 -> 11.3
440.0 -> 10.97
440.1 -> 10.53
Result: 0.56 nm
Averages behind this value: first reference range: 9.29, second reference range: 10.7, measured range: 8.33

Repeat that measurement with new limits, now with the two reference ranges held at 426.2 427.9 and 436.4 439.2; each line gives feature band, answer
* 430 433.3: 0.27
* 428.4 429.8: 0.11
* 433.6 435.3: -0.12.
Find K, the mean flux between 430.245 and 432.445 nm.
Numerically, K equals 8.98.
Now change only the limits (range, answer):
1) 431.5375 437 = 11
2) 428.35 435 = 9.57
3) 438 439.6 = 9.94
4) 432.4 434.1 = 10.4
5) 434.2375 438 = 11.2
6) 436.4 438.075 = 11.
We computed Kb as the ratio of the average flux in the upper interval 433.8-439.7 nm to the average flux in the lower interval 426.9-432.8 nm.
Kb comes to 1.20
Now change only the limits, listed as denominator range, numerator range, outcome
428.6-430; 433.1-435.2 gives 1.26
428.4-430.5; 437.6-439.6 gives 1.21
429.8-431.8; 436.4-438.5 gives 1.34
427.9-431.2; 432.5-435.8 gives 1.32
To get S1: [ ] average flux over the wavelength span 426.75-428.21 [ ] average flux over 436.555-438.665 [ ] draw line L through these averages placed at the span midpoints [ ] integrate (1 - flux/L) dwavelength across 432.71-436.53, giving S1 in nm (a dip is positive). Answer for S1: -0.37 nm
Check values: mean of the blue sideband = 9.21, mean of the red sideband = 10.5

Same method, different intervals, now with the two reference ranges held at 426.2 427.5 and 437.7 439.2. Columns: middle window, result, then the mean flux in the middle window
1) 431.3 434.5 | -0.28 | 10.6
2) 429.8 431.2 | 0.41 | 6.89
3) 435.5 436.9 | -0.21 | 11.3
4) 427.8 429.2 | 0.04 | 9.43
